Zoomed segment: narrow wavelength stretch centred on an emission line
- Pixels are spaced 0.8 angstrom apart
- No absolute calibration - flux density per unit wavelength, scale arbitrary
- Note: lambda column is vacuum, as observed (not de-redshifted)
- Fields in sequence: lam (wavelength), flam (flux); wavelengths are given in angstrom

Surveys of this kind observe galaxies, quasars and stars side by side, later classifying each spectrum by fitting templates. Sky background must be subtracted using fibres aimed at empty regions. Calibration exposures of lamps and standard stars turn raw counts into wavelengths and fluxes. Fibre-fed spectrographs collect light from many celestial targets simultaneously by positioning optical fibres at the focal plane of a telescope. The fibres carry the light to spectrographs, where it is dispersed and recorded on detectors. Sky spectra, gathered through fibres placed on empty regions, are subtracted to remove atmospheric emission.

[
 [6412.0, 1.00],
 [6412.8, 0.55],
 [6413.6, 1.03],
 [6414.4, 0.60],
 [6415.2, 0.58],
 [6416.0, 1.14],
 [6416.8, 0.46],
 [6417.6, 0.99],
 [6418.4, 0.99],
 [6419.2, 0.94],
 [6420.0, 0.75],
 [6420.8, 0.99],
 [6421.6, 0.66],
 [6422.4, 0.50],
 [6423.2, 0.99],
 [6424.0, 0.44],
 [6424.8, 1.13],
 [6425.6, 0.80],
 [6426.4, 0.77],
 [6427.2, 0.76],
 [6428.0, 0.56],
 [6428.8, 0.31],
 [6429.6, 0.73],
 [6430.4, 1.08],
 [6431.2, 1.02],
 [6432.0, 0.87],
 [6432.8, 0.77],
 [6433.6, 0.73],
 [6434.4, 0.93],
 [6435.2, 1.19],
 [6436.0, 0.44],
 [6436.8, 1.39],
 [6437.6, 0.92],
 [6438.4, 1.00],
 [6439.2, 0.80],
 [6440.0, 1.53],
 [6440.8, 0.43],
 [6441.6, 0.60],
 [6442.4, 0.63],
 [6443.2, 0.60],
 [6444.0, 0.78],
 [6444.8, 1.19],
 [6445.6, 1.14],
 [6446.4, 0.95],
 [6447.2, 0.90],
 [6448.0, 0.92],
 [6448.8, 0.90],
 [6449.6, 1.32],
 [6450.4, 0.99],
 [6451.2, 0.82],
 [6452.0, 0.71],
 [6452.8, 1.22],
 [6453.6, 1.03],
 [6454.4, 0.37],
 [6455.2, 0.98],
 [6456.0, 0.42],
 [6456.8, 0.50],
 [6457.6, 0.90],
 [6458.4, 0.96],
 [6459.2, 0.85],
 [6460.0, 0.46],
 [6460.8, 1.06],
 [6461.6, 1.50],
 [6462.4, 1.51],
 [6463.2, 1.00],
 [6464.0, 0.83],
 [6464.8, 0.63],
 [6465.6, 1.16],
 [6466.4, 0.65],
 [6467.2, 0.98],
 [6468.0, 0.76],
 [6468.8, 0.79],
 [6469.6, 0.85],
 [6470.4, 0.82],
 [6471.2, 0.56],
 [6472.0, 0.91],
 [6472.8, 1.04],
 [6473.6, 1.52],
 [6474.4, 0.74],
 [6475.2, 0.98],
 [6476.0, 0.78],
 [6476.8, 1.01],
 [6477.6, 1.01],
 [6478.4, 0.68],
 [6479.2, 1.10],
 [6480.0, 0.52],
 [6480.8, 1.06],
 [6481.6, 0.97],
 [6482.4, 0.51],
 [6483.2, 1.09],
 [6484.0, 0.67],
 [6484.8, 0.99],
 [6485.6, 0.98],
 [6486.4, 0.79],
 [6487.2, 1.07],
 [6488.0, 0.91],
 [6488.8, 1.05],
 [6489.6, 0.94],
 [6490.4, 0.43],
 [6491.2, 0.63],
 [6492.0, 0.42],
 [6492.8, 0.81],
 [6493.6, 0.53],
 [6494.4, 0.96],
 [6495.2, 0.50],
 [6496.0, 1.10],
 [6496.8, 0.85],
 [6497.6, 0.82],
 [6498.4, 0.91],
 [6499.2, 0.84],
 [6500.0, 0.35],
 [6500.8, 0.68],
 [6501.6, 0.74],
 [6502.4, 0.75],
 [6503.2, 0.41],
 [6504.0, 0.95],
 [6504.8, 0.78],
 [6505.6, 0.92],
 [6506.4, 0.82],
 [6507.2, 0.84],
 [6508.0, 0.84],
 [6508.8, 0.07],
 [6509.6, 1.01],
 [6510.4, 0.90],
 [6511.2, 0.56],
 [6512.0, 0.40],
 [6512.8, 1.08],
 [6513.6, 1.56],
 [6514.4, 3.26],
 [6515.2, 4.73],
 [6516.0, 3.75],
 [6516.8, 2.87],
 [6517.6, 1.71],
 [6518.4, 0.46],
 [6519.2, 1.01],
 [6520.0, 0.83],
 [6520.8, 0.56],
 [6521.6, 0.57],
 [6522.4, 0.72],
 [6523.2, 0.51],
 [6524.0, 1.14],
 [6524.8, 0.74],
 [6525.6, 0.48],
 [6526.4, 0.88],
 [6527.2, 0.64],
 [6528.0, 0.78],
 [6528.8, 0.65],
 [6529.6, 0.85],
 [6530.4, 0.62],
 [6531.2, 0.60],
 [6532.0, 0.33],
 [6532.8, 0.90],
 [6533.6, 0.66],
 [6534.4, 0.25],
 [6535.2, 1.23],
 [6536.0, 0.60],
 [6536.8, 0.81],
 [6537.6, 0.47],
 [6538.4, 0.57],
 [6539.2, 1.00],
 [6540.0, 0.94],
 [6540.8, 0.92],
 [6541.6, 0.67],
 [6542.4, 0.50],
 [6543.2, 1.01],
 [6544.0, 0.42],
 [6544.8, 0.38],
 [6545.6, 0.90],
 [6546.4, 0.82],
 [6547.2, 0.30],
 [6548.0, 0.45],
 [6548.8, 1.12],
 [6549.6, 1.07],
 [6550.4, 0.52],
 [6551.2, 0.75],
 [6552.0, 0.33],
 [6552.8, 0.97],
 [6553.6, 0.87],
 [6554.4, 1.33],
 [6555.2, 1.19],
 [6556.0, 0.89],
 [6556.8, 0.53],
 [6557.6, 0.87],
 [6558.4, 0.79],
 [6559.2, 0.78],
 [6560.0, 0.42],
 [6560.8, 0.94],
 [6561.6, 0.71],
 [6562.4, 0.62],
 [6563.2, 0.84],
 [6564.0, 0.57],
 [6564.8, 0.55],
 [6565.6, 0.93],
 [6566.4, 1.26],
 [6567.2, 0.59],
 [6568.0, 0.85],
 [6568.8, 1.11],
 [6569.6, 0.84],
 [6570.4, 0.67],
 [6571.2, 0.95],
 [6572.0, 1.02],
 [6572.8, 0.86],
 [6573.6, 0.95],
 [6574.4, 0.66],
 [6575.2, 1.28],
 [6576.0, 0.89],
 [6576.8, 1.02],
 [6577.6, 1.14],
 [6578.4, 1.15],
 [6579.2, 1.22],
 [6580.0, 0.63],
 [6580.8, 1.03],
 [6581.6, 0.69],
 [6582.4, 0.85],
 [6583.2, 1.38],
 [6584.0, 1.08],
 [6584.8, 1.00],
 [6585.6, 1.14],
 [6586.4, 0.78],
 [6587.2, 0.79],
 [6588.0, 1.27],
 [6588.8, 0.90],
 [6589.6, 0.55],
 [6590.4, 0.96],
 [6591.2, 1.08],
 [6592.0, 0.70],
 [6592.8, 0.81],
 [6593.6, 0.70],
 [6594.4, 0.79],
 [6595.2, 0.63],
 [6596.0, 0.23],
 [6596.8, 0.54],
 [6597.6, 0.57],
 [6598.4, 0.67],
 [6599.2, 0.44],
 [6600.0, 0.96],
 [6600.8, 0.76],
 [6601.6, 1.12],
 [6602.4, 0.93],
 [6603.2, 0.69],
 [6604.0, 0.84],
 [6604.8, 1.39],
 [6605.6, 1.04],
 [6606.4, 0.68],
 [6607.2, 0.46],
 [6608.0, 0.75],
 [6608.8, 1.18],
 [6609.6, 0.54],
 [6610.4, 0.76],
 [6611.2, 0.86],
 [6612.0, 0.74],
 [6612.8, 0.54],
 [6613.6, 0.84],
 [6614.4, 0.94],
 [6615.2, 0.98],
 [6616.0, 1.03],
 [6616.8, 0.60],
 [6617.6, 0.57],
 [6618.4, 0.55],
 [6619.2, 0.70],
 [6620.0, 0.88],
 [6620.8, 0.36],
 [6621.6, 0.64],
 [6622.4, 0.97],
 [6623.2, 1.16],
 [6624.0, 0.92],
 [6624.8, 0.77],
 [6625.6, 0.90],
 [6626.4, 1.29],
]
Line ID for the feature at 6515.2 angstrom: H-beta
